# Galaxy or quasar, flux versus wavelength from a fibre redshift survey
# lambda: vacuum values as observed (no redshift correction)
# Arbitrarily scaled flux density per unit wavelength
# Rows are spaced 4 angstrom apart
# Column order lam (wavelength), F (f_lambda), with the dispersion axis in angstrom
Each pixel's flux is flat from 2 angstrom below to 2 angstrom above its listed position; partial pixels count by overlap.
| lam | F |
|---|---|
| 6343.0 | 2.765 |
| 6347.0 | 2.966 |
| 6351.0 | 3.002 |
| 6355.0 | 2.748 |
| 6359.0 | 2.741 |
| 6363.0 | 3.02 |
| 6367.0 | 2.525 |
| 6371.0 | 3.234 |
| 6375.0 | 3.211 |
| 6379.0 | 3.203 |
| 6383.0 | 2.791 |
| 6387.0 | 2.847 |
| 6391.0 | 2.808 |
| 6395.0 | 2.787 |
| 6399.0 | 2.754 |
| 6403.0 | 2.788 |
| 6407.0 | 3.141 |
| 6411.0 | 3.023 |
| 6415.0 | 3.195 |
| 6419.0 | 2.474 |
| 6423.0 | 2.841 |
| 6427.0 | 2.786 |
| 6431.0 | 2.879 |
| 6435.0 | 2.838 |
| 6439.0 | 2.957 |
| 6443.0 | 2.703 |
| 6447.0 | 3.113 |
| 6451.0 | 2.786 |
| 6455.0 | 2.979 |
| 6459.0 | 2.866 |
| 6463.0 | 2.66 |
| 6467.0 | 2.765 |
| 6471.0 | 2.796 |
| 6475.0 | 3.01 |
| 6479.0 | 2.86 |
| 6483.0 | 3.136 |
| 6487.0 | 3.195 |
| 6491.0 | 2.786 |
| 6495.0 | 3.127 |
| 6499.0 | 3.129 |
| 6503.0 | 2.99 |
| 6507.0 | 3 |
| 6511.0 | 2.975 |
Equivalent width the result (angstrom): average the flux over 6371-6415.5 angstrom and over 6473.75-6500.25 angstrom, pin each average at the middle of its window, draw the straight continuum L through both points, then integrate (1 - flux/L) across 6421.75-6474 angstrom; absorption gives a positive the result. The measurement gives 2.7 angstrom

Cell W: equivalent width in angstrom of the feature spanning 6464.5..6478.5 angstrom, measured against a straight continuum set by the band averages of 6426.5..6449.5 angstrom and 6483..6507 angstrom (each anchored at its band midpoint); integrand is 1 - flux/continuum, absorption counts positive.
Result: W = 0.6 angstrom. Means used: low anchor 2.88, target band 2.85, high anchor 3.05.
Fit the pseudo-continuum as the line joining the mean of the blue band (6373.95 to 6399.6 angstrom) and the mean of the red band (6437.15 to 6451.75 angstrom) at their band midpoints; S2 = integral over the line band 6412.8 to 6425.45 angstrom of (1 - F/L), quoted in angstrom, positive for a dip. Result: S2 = 0.3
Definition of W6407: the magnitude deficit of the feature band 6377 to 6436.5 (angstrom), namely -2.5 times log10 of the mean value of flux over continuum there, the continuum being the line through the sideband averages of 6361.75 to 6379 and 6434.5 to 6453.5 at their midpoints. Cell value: 0.03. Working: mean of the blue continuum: 3.02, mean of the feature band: 2.88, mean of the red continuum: 2.89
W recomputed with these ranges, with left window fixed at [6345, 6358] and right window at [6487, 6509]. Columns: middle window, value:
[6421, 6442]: 0.8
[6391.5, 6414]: 0.3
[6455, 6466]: 0.7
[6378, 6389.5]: 0.0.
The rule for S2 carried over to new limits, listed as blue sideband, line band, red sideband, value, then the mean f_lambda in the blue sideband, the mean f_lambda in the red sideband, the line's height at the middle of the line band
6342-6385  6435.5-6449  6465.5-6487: 0.11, 2.93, 2.94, 2.94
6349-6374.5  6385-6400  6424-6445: 0.36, 2.9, 2.83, 2.87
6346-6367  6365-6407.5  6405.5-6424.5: -0.21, 2.86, 2.93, 2.89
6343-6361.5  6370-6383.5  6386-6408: -1.36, 2.86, 2.84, 2.85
